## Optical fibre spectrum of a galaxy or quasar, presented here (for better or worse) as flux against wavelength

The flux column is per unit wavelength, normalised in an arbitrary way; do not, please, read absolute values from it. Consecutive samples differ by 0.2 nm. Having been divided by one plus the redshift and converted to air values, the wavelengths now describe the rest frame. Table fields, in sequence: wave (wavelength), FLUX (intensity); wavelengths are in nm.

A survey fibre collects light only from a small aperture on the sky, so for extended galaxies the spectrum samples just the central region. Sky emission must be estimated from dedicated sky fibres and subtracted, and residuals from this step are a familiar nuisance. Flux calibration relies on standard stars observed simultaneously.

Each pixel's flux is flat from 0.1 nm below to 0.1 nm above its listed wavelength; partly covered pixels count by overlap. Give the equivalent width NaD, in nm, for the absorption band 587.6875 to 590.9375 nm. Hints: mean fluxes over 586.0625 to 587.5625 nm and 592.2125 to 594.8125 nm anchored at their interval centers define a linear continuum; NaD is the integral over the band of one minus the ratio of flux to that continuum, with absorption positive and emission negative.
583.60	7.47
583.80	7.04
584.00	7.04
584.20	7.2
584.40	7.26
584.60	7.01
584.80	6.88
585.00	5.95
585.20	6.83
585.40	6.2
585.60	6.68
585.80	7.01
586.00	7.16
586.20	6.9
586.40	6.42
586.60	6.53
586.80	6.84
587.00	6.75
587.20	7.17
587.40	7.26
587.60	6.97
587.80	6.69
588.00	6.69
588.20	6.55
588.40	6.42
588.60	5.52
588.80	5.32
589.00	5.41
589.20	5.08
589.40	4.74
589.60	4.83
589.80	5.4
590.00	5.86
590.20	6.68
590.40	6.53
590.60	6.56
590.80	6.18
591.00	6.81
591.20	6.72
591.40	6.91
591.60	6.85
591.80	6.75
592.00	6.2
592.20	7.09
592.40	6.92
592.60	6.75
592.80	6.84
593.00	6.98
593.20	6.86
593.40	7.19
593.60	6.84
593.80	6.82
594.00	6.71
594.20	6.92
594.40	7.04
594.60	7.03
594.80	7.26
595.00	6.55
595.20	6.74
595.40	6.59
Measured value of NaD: 0.455 nm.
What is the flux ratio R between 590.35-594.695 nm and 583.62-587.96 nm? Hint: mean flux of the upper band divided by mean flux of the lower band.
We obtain 1.0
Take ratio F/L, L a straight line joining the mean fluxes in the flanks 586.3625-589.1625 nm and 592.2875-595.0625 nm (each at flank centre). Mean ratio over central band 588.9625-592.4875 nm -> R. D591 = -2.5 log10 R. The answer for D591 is 0.080 mag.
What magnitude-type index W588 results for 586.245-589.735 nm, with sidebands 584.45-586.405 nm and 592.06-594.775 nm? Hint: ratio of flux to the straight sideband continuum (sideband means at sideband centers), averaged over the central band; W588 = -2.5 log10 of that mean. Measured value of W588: 0.10 mag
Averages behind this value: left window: 6.73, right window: 6.92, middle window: 6.19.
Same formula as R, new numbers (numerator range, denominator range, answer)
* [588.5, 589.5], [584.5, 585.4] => 0.79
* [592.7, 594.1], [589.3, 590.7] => 1.19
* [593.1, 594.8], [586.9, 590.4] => 1.14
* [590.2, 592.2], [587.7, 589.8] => 1.16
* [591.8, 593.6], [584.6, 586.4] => 1.02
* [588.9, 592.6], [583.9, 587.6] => 0.91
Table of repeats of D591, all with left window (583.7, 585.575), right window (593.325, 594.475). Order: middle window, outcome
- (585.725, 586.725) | 0.01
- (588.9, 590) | 0.31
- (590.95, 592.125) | 0.03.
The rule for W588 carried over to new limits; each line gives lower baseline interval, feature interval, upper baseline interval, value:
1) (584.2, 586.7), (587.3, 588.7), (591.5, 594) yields 0.03 mag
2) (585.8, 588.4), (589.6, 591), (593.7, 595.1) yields 0.12 mag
